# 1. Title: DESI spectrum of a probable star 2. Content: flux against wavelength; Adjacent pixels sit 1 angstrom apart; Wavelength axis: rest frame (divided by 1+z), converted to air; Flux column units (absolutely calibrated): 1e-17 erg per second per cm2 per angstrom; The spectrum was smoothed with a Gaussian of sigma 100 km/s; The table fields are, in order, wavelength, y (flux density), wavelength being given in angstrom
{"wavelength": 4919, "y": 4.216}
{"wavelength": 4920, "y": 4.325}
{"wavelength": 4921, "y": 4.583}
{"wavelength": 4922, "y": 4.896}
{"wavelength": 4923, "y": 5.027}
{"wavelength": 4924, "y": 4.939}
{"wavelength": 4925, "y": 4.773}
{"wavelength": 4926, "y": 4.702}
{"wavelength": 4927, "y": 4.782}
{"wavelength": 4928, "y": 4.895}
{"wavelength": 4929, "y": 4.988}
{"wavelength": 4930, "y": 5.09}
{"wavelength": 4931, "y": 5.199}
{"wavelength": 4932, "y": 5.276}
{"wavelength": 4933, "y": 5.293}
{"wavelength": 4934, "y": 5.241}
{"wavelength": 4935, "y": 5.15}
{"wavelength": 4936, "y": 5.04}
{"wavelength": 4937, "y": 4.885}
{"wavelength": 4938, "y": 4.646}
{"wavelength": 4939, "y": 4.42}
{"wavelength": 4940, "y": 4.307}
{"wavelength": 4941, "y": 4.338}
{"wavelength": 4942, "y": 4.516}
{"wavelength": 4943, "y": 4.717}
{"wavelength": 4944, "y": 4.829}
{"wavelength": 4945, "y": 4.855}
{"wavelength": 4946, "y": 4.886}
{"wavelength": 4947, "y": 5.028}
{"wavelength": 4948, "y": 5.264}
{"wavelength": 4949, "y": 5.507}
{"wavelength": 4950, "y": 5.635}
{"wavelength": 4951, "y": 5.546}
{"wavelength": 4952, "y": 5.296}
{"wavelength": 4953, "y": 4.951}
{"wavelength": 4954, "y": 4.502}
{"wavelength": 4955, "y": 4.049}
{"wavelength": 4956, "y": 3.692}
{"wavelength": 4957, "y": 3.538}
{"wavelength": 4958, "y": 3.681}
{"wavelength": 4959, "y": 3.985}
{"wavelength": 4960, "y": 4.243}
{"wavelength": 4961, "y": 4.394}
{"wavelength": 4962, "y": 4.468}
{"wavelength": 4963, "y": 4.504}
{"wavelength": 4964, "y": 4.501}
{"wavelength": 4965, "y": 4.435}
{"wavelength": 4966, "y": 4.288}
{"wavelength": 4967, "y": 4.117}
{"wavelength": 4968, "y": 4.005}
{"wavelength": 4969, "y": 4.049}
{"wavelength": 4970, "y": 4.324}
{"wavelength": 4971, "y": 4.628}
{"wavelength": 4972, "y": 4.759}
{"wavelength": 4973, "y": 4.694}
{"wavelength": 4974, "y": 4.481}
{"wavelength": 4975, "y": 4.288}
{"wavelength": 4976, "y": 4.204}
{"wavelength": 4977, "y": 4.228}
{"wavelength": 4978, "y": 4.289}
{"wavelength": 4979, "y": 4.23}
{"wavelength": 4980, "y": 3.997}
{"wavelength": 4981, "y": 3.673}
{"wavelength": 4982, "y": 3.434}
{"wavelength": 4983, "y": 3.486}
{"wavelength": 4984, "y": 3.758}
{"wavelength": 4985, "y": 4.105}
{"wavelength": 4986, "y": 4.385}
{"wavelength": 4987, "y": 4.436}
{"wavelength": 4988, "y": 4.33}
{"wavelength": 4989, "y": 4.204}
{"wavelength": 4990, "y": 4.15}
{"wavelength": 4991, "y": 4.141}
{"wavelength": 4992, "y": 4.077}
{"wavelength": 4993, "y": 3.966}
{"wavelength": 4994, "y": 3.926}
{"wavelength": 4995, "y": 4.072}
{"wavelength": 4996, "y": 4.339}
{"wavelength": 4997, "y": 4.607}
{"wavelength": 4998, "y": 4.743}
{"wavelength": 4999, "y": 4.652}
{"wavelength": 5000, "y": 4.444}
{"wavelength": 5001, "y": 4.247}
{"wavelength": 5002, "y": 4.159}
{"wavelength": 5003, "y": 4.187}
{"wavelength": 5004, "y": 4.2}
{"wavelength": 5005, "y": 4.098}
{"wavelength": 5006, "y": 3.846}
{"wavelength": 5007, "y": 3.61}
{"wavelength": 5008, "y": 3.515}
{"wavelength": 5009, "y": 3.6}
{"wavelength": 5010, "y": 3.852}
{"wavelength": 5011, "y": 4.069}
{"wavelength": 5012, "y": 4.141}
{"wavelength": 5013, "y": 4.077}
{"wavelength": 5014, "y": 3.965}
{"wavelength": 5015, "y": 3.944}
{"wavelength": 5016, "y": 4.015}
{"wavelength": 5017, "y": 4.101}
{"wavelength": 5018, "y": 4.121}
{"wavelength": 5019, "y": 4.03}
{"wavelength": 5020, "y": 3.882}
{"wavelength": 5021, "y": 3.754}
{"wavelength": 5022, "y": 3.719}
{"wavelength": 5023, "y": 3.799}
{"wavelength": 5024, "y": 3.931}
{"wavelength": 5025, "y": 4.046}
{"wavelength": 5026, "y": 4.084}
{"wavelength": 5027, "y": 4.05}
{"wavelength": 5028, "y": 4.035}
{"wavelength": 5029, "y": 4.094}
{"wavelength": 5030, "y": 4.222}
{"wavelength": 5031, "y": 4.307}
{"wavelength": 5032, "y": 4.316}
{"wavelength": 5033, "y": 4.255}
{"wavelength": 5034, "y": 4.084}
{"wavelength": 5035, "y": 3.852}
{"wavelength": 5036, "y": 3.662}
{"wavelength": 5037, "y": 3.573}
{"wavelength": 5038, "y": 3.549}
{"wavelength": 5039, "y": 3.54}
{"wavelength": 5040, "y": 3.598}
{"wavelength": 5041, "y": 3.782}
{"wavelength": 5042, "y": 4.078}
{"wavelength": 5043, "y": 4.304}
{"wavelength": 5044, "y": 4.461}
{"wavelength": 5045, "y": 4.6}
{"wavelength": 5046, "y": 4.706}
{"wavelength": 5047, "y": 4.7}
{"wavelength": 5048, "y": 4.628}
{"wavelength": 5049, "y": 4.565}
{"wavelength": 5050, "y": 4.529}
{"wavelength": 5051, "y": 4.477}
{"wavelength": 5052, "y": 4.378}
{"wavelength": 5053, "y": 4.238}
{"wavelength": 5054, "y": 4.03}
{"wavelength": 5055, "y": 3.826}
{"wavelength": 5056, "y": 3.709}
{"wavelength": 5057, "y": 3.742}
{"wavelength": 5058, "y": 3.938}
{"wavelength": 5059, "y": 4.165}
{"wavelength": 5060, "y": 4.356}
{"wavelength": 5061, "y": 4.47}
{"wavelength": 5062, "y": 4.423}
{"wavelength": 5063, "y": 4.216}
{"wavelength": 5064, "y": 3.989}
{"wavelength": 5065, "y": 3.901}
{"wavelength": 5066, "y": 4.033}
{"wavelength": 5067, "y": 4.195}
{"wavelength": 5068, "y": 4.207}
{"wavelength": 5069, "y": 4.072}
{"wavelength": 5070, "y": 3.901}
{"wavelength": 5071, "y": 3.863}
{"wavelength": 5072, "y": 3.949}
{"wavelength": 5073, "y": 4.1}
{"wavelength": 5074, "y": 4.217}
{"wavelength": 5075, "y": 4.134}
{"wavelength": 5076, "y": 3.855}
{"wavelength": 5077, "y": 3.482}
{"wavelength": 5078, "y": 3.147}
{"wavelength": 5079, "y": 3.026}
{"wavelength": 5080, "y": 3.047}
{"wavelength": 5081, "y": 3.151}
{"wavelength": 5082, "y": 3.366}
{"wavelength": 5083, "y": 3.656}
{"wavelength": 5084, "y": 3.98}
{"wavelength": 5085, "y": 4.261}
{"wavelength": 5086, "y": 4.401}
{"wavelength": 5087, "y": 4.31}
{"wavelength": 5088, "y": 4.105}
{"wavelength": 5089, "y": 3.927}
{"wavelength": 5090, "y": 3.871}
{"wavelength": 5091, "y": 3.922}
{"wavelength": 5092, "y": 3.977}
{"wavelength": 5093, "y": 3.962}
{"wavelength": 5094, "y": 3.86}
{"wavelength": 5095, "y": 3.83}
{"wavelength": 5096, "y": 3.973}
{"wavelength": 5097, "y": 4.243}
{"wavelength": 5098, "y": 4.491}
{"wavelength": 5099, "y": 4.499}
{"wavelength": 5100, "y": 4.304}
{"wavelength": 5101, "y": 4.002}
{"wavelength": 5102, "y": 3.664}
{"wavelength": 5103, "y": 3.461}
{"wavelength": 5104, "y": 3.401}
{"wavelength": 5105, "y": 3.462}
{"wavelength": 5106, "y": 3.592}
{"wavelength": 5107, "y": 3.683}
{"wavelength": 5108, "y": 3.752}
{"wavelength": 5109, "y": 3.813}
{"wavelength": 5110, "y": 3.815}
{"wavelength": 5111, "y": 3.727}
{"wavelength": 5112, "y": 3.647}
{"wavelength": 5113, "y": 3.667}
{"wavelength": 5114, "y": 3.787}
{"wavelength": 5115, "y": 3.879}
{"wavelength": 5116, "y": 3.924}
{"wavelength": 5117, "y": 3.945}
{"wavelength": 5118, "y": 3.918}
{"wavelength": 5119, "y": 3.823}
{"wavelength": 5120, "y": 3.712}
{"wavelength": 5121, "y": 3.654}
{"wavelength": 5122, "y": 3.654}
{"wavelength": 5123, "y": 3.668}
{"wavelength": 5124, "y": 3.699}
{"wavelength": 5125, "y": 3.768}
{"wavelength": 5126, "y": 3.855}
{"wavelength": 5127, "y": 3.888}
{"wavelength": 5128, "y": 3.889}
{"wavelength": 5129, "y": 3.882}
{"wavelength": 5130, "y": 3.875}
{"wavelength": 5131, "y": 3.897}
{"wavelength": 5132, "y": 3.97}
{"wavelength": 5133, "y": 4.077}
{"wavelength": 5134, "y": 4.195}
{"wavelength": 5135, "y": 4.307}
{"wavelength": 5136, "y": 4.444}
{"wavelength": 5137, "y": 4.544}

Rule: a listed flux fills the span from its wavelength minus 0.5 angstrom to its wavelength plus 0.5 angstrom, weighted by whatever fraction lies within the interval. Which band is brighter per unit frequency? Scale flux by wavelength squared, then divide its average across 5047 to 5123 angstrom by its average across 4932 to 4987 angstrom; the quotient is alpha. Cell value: 0.9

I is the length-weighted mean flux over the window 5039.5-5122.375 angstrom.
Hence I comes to 3.97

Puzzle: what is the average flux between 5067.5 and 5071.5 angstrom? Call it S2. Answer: 4.01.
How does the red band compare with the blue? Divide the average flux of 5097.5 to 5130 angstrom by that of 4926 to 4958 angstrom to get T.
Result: 0.8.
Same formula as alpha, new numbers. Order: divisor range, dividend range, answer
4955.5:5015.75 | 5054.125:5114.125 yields 0.98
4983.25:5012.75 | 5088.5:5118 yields 0.98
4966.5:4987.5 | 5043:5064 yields 1.06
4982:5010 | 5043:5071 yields 1.06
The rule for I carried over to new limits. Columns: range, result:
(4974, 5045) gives 4.05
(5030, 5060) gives 4.13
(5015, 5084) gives 4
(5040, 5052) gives 4.4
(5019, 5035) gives 4.03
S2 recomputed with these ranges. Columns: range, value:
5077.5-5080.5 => 3.07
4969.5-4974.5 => 4.58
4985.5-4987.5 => 4.41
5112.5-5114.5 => 3.73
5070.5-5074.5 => 4.03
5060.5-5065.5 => 4.2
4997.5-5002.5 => 4.45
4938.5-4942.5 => 4.4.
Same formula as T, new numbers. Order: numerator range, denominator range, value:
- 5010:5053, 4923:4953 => 0.82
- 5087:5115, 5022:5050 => 0.94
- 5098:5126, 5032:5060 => 0.92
